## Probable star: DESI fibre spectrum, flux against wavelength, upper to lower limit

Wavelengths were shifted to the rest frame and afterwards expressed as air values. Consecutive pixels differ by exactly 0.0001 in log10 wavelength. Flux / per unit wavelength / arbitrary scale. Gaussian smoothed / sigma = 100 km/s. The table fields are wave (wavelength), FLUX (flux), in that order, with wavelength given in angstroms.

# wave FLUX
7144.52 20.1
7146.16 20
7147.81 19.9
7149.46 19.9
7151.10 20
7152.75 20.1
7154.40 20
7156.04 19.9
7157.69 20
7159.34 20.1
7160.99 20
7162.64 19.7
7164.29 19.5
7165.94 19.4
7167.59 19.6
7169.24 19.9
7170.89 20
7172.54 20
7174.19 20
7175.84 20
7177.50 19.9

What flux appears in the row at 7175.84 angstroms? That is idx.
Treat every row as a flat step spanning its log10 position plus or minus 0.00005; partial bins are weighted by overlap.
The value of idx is 20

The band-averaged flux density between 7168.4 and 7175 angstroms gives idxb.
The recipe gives 20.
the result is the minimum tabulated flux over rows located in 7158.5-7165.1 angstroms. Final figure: 19.5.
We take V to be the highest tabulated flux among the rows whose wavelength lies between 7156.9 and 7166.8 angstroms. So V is 20.1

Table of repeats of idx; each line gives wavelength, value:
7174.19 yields 20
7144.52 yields 20.1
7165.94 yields 19.4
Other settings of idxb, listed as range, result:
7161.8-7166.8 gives 19.5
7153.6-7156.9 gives 20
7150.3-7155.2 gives 20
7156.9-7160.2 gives 20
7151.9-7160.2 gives 20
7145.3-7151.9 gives 20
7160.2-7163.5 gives 19.8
